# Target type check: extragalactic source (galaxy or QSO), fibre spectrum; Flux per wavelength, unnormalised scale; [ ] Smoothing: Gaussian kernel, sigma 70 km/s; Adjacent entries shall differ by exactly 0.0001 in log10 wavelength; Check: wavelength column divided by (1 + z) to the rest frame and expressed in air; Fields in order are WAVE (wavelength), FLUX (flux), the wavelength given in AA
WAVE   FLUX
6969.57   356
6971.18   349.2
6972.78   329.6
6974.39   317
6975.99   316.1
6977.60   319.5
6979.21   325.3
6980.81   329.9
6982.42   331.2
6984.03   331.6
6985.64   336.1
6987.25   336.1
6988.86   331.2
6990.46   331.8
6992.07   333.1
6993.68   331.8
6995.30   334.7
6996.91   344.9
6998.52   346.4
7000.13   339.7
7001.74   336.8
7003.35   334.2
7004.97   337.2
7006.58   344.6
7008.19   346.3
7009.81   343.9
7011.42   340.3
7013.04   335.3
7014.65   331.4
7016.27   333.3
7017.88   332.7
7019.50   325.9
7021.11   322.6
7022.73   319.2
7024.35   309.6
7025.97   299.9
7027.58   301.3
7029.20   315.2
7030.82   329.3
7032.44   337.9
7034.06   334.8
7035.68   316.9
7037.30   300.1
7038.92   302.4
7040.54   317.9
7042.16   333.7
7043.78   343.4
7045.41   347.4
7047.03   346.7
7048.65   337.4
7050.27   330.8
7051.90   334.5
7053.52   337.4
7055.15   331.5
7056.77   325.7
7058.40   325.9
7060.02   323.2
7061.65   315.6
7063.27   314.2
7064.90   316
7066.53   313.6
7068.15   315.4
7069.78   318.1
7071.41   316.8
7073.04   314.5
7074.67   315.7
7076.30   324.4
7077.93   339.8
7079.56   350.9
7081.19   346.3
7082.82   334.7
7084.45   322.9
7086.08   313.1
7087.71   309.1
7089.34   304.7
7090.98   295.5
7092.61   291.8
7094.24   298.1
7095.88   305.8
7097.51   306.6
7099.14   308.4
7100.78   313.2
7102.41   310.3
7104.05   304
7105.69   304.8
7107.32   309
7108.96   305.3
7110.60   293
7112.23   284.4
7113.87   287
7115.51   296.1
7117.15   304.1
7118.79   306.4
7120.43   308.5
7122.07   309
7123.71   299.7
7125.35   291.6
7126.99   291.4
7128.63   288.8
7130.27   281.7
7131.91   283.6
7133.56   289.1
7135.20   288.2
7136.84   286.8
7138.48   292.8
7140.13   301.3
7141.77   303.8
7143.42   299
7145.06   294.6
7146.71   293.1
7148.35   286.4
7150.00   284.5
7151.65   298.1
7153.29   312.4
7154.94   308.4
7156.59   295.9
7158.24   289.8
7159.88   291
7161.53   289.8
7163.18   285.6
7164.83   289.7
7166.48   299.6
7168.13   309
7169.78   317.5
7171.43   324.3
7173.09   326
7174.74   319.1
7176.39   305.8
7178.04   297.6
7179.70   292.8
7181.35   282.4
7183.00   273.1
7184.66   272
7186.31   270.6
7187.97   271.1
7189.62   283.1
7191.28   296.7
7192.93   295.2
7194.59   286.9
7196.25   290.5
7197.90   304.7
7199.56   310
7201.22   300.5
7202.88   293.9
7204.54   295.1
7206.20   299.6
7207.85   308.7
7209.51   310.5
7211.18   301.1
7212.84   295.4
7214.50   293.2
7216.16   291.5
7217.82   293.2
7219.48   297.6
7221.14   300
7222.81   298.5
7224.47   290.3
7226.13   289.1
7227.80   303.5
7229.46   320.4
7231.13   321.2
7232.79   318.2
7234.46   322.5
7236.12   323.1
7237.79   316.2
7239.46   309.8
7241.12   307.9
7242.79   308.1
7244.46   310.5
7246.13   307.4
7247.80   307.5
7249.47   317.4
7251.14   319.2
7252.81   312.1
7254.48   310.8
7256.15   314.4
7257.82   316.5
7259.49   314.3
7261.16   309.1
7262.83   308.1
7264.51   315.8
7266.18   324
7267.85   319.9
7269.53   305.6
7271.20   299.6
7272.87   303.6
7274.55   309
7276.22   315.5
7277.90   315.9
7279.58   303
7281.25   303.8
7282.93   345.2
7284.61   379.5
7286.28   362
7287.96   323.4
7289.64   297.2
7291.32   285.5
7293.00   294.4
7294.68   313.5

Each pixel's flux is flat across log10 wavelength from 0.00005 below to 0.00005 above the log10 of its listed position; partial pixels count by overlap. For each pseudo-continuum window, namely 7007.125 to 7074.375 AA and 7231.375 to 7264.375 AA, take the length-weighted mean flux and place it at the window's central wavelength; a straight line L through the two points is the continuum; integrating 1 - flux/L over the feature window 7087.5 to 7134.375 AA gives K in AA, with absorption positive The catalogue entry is 3.2 AA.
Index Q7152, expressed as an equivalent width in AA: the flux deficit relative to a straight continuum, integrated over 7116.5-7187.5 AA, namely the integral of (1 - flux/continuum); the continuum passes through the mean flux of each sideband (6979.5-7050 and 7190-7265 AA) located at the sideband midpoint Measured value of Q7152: 4.2 AA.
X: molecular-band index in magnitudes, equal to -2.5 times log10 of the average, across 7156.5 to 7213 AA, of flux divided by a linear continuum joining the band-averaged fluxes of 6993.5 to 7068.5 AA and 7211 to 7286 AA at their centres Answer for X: 0.07 mag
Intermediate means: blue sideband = 329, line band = 296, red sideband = 311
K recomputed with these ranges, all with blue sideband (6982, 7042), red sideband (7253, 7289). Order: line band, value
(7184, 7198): 1.6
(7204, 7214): 0.6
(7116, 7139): 2.1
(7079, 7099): 0.7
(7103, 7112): 0.6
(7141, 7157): 1.3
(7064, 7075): 0.4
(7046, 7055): -0.3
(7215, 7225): 0.8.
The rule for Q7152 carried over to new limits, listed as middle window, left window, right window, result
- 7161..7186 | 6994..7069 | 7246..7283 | 1.6 AA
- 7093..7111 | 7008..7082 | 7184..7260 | 0.8 AA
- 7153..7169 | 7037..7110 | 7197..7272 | 0.8 AA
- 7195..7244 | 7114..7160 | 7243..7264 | 0.5 AA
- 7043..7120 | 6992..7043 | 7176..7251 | 0.6 AA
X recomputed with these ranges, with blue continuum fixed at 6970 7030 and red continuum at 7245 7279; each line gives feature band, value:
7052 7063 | 0.000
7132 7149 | 0.097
